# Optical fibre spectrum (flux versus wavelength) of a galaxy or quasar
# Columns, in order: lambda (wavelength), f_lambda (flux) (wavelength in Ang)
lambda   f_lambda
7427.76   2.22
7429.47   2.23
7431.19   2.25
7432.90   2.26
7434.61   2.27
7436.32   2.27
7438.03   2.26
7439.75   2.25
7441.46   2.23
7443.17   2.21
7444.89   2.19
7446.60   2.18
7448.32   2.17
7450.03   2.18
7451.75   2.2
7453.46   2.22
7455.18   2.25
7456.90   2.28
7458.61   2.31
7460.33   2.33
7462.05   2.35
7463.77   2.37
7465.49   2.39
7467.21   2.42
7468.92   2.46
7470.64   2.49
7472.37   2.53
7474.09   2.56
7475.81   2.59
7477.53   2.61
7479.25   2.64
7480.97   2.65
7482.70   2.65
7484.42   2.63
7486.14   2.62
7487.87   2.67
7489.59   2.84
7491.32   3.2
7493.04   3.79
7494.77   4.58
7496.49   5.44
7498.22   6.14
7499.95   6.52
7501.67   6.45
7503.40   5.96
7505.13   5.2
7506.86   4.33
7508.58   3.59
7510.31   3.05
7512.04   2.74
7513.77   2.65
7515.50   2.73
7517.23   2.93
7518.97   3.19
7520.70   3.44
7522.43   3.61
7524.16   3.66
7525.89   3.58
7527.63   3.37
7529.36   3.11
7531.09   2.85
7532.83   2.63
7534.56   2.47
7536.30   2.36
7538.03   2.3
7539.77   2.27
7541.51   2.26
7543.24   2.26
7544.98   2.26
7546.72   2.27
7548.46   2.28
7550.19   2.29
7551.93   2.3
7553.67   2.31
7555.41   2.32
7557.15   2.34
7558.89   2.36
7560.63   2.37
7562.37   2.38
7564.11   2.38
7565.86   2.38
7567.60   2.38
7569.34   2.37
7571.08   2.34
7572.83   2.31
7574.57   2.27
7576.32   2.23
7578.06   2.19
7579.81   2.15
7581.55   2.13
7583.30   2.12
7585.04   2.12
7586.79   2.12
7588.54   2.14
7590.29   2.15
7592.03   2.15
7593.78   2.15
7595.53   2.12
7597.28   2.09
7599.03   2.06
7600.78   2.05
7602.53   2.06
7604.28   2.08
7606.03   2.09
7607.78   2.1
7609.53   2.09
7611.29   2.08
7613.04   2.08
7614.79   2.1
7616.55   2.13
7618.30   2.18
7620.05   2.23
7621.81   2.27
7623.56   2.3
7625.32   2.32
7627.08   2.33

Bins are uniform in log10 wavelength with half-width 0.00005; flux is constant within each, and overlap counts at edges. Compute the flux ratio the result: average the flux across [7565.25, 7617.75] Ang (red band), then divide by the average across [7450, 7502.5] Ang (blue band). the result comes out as 0.7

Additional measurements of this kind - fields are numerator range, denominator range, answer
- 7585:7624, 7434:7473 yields 0.93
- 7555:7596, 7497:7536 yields 0.59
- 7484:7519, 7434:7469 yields 1.76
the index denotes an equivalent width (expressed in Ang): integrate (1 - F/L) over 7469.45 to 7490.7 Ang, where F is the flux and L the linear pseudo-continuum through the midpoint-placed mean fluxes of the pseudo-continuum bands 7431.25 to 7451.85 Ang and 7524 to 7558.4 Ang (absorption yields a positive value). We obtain -2.50 Ang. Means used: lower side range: 2.22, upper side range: 2.55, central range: 2.63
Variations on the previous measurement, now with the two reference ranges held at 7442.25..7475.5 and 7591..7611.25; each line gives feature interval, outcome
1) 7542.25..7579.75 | -2.6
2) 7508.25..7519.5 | -3.6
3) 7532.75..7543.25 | -0.7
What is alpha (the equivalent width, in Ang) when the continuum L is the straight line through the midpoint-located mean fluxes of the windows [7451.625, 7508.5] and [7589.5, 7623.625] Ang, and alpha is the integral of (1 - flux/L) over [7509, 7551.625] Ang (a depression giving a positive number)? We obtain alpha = 1.1 Ang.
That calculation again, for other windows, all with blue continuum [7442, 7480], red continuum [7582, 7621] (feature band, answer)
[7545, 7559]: -0.66 Ang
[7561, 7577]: -1.25 Ang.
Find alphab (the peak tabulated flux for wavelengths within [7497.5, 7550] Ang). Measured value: 6.52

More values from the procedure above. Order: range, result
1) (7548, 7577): 2.38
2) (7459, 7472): 2.49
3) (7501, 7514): 6.45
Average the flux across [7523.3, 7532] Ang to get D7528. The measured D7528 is 3.31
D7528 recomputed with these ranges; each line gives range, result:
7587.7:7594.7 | 2.15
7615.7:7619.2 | 2.16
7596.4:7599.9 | 2.07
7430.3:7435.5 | 2.26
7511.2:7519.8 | 2.84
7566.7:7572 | 2.36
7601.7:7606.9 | 2.08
